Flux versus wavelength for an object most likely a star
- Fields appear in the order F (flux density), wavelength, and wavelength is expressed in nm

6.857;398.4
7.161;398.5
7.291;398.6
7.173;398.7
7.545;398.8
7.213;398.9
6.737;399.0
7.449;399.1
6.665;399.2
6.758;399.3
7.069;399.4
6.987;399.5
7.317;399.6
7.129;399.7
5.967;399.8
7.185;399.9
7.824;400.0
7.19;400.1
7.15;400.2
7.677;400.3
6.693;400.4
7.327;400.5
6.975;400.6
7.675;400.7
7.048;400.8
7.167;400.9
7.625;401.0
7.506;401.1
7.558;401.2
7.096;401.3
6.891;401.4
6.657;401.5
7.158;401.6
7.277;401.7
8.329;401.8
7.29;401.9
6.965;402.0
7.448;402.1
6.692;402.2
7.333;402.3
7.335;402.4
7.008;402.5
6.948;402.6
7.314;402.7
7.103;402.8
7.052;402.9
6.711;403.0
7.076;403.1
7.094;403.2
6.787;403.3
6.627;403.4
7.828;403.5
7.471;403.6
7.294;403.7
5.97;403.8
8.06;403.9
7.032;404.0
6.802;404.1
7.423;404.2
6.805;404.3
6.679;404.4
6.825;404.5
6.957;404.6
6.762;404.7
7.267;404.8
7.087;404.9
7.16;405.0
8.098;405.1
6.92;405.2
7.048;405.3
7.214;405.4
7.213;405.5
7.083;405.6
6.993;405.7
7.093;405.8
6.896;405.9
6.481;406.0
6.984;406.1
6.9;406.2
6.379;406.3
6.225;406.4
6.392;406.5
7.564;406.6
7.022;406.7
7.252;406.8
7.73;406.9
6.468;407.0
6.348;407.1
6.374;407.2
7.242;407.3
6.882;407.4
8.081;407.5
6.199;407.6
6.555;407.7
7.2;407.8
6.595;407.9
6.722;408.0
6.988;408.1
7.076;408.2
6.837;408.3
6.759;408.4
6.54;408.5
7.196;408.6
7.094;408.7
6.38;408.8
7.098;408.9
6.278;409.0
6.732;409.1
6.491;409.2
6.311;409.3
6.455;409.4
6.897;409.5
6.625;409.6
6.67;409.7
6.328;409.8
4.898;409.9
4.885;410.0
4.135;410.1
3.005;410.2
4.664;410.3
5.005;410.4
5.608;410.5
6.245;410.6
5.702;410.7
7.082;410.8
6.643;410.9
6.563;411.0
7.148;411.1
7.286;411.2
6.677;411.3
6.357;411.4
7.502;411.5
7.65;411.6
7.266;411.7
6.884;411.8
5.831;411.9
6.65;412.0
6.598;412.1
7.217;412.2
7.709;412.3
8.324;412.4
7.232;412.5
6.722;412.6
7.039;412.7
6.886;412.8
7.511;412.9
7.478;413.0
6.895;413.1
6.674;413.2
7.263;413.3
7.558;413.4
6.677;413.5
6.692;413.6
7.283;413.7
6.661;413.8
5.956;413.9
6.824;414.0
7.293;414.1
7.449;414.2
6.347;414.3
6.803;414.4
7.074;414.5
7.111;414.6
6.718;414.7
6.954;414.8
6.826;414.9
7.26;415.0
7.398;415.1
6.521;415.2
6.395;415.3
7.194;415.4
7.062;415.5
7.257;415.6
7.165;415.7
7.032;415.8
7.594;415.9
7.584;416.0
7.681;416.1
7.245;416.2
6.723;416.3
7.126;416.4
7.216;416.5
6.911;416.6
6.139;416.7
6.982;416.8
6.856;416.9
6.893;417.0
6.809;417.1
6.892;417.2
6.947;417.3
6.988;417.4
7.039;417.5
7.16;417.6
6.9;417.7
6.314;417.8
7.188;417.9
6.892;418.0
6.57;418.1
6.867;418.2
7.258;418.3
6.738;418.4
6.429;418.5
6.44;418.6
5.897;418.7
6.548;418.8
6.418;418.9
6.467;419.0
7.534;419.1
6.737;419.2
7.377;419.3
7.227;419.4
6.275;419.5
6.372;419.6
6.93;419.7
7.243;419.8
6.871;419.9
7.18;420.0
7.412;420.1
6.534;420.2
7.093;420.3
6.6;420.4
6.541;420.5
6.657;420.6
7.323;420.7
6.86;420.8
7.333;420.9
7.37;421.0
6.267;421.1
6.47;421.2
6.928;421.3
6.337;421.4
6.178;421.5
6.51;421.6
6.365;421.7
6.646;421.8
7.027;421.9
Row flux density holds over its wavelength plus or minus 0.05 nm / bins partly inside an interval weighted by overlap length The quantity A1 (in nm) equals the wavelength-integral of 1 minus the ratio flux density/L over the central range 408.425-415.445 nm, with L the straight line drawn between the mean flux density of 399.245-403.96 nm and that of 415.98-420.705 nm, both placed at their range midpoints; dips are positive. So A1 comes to 0.33 nm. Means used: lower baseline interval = 7.16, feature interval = 6.65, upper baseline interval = 6.87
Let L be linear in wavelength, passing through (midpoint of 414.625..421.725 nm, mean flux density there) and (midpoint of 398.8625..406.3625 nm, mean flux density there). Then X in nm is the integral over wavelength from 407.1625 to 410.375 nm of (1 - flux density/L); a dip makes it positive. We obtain 0.29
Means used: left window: 7.1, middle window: 6.37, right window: 6.88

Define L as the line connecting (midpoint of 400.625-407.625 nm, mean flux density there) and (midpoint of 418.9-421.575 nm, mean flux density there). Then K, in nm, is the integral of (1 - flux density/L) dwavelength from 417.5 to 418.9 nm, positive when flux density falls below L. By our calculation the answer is 0.033 nm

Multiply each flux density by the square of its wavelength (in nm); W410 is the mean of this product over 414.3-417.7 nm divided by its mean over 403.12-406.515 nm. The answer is 1.1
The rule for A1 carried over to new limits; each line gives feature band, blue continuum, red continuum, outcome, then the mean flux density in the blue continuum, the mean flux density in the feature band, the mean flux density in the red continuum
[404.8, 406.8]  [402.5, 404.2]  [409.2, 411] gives -0.12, 7.08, 7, 5.76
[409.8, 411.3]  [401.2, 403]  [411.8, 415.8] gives 0.29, 7.17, 5.69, 6.99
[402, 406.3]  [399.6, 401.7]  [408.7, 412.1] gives -0.13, 7.18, 7.06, 6.26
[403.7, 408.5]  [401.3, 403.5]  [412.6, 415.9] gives 0.09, 7.12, 6.95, 6.98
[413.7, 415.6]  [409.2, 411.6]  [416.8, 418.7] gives -0.12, 6.07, 6.9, 6.82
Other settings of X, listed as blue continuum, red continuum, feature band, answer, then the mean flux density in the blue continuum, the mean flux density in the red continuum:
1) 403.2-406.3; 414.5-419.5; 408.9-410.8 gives 0.327 nm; 7.05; 6.92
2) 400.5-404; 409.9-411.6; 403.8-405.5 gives -0.068 nm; 7.19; 5.93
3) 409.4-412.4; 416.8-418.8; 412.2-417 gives -0.355 nm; 6.3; 6.79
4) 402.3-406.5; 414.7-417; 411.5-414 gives 0.001 nm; 7.02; 7.04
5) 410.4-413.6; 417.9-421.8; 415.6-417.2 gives -0.056 nm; 6.9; 6.77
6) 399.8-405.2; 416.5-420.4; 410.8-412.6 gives -0.014 nm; 7.16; 6.83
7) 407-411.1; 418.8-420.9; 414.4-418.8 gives -0.137 nm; 6.35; 6.89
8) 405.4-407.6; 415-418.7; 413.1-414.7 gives 0.008 nm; 6.92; 6.95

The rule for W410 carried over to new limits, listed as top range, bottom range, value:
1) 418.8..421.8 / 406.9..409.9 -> 1.07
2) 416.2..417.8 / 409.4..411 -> 1.25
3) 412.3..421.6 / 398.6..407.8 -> 1.05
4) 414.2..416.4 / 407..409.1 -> 1.07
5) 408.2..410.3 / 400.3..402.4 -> 0.88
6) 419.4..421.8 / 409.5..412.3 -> 1.14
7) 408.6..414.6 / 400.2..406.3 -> 0.97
